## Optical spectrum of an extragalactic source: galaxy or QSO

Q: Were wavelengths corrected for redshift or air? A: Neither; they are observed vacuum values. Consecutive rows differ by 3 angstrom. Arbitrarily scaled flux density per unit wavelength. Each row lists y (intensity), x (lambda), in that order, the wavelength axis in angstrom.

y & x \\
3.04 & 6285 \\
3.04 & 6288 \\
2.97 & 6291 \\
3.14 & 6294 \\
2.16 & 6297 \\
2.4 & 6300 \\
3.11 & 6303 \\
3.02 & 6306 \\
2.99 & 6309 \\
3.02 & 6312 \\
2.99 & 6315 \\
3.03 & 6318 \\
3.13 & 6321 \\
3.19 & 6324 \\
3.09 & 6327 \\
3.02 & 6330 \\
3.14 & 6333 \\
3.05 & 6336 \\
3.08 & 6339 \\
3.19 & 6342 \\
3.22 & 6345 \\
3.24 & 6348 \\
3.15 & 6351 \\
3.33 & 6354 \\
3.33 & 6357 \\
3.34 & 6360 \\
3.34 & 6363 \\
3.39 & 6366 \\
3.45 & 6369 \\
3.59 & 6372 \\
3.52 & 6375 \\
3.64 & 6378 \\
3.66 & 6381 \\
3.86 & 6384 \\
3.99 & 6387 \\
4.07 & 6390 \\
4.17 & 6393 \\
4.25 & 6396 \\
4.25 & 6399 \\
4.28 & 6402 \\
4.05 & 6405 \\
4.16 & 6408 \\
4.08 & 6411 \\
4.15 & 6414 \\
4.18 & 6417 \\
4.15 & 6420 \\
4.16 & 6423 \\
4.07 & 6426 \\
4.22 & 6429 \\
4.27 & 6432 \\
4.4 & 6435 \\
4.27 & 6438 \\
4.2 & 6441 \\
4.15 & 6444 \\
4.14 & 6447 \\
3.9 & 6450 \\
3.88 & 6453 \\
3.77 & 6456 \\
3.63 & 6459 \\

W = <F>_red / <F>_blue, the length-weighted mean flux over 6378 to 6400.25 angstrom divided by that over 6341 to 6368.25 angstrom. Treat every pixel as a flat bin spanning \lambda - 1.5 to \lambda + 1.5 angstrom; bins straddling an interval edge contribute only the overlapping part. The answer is 1.2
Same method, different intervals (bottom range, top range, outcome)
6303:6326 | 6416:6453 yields 1.36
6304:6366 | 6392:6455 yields 1.32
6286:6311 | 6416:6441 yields 1.47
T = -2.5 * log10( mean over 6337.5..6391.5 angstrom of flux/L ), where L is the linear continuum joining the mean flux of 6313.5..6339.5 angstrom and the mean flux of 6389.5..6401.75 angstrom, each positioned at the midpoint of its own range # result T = 0.07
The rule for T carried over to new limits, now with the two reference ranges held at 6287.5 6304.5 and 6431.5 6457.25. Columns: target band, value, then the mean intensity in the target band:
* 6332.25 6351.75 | 0.02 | 3.15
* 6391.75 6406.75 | -0.14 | 4.2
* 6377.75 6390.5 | -0.08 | 3.85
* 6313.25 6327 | -0.03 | 3.08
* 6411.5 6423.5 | -0.08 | 4.15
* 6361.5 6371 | 0.00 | 3.4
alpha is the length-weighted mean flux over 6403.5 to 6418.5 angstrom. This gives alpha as 4.12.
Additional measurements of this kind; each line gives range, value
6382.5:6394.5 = 4.02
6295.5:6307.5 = 2.67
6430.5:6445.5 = 4.26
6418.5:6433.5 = 4.17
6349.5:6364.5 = 3.3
